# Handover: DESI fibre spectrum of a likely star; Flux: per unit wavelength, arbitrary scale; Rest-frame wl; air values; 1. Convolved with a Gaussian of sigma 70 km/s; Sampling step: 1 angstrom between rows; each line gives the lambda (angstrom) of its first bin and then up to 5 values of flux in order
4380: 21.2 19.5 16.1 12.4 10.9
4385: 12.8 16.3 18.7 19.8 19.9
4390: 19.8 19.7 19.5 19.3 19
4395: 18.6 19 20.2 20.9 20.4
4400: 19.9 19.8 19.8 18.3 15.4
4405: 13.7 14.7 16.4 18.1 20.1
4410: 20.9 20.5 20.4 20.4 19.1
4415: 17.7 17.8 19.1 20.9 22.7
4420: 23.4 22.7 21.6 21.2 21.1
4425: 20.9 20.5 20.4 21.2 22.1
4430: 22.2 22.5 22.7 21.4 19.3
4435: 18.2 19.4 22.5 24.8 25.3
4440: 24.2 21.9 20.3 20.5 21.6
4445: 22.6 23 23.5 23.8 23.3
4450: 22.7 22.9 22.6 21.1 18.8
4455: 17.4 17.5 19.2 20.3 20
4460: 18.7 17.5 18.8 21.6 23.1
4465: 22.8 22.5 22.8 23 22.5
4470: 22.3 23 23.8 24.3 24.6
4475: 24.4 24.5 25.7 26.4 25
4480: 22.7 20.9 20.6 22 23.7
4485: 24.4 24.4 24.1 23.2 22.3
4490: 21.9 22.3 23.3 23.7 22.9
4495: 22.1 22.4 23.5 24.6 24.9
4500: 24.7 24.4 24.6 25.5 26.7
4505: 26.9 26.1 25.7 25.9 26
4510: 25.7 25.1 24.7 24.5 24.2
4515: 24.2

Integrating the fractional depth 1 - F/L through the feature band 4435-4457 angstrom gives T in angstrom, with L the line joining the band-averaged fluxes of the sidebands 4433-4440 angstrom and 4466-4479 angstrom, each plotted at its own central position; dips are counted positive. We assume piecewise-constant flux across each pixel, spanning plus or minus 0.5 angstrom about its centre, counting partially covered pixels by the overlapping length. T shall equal 0.6 angstrom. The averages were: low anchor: 21.8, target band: 21.7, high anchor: 23.9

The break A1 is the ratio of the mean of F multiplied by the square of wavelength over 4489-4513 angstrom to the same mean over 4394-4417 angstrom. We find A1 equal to 1.4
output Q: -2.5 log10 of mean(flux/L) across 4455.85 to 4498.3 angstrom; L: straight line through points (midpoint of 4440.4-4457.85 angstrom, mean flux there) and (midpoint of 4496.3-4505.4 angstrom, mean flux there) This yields 0.04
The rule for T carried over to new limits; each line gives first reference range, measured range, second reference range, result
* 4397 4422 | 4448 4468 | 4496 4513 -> 1.3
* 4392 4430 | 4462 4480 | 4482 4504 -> -0.8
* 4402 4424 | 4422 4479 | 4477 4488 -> -0.9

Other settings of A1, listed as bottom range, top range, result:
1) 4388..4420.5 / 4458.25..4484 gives 1.21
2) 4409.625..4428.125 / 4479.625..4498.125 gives 1.14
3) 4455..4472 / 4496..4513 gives 1.22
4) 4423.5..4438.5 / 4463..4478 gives 1.13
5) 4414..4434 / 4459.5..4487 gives 1.11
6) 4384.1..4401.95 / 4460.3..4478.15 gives 1.25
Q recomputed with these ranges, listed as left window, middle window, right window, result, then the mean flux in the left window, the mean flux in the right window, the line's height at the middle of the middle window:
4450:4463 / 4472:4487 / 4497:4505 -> -0.06 mag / 19.8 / 25.1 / 22.5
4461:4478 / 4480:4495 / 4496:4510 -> 0.07 mag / 23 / 25.3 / 24.2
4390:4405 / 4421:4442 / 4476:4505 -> -0.04 mag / 19.1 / 23.7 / 20.8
